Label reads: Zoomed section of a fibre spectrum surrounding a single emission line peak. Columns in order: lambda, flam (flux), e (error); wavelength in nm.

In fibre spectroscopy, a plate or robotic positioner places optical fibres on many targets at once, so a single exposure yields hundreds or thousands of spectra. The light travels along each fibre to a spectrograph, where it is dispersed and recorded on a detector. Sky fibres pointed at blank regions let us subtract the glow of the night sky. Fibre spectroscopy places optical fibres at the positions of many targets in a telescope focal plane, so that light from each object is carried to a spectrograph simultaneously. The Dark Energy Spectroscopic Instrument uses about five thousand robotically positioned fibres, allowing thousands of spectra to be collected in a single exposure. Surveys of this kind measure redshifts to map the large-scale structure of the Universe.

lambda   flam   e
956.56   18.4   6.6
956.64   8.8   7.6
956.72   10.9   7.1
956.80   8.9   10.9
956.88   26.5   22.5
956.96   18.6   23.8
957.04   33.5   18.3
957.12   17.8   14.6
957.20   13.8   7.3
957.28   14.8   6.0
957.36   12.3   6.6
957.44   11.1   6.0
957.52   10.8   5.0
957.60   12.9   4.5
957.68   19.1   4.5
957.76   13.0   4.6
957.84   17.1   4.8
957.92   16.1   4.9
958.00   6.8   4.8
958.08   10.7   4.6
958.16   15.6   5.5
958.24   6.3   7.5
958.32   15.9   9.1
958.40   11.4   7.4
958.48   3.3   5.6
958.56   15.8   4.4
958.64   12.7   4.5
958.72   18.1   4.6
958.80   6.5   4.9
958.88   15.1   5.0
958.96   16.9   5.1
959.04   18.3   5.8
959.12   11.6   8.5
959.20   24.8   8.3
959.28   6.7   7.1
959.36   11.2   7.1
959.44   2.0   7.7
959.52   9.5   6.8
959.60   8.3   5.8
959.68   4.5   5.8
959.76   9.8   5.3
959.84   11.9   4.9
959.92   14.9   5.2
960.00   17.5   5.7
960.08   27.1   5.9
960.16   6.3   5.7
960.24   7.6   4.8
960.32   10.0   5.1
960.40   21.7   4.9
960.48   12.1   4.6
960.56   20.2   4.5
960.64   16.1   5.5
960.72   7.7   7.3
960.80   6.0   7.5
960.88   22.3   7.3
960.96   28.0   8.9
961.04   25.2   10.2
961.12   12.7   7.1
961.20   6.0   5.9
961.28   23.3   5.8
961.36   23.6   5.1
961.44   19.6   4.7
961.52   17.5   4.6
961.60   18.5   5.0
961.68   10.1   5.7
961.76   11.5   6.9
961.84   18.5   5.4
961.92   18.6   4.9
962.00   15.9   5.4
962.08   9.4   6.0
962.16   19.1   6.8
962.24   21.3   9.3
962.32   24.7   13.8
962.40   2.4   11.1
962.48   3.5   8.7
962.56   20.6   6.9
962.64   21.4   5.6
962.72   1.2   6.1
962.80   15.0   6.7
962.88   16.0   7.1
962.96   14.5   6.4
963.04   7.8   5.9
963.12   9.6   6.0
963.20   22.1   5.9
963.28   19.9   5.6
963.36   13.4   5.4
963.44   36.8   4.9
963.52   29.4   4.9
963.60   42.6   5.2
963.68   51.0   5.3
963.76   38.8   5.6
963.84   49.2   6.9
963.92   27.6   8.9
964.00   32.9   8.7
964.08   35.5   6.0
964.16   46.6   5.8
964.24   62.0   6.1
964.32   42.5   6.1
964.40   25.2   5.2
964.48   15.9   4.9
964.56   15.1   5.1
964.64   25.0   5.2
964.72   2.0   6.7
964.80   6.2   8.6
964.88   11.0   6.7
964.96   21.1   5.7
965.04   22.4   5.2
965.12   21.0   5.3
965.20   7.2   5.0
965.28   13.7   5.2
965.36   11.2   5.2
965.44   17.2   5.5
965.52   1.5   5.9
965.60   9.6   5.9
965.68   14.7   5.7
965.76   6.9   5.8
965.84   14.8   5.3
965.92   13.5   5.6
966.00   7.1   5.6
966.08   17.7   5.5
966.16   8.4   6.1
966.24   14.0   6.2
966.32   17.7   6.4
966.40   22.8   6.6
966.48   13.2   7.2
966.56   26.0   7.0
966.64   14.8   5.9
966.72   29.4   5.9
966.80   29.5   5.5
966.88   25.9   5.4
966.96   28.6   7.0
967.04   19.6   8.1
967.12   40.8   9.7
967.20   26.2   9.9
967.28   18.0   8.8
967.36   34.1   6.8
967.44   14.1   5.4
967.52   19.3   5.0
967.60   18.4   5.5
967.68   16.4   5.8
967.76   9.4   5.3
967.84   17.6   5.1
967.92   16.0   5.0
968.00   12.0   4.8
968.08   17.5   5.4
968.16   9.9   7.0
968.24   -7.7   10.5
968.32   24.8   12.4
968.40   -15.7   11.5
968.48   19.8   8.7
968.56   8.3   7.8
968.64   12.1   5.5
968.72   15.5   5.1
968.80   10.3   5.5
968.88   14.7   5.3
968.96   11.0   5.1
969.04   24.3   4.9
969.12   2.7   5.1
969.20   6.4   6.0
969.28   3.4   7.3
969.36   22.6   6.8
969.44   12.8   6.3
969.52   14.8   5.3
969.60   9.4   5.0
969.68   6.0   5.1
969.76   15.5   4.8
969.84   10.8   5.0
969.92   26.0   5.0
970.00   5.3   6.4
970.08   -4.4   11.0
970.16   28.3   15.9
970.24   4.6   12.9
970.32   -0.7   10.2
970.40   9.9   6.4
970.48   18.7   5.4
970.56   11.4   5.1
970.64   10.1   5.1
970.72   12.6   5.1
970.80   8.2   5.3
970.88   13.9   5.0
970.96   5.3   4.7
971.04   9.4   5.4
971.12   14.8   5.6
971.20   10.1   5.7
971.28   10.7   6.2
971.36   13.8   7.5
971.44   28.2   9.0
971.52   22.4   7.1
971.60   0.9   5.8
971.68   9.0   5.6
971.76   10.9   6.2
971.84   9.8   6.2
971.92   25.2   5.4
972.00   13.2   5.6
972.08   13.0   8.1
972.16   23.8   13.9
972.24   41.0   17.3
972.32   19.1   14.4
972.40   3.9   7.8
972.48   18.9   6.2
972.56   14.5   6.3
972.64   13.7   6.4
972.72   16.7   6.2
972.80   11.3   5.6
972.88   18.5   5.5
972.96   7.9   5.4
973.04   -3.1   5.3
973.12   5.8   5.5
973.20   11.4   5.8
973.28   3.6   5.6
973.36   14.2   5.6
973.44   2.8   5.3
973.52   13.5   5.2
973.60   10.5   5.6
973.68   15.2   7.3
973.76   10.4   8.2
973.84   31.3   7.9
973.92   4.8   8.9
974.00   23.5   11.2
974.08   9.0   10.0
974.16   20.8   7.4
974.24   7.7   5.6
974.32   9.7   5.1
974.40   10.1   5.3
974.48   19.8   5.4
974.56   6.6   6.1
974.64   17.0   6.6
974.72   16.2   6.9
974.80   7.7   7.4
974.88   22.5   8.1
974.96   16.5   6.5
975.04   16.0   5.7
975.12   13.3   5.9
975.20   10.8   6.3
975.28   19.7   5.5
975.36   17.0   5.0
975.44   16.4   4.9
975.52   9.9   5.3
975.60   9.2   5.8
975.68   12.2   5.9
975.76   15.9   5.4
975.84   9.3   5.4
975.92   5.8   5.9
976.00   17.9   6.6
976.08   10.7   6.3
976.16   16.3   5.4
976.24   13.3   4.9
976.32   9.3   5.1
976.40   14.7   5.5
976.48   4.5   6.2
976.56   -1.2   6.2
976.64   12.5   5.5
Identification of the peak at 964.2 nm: H-alpha 6563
